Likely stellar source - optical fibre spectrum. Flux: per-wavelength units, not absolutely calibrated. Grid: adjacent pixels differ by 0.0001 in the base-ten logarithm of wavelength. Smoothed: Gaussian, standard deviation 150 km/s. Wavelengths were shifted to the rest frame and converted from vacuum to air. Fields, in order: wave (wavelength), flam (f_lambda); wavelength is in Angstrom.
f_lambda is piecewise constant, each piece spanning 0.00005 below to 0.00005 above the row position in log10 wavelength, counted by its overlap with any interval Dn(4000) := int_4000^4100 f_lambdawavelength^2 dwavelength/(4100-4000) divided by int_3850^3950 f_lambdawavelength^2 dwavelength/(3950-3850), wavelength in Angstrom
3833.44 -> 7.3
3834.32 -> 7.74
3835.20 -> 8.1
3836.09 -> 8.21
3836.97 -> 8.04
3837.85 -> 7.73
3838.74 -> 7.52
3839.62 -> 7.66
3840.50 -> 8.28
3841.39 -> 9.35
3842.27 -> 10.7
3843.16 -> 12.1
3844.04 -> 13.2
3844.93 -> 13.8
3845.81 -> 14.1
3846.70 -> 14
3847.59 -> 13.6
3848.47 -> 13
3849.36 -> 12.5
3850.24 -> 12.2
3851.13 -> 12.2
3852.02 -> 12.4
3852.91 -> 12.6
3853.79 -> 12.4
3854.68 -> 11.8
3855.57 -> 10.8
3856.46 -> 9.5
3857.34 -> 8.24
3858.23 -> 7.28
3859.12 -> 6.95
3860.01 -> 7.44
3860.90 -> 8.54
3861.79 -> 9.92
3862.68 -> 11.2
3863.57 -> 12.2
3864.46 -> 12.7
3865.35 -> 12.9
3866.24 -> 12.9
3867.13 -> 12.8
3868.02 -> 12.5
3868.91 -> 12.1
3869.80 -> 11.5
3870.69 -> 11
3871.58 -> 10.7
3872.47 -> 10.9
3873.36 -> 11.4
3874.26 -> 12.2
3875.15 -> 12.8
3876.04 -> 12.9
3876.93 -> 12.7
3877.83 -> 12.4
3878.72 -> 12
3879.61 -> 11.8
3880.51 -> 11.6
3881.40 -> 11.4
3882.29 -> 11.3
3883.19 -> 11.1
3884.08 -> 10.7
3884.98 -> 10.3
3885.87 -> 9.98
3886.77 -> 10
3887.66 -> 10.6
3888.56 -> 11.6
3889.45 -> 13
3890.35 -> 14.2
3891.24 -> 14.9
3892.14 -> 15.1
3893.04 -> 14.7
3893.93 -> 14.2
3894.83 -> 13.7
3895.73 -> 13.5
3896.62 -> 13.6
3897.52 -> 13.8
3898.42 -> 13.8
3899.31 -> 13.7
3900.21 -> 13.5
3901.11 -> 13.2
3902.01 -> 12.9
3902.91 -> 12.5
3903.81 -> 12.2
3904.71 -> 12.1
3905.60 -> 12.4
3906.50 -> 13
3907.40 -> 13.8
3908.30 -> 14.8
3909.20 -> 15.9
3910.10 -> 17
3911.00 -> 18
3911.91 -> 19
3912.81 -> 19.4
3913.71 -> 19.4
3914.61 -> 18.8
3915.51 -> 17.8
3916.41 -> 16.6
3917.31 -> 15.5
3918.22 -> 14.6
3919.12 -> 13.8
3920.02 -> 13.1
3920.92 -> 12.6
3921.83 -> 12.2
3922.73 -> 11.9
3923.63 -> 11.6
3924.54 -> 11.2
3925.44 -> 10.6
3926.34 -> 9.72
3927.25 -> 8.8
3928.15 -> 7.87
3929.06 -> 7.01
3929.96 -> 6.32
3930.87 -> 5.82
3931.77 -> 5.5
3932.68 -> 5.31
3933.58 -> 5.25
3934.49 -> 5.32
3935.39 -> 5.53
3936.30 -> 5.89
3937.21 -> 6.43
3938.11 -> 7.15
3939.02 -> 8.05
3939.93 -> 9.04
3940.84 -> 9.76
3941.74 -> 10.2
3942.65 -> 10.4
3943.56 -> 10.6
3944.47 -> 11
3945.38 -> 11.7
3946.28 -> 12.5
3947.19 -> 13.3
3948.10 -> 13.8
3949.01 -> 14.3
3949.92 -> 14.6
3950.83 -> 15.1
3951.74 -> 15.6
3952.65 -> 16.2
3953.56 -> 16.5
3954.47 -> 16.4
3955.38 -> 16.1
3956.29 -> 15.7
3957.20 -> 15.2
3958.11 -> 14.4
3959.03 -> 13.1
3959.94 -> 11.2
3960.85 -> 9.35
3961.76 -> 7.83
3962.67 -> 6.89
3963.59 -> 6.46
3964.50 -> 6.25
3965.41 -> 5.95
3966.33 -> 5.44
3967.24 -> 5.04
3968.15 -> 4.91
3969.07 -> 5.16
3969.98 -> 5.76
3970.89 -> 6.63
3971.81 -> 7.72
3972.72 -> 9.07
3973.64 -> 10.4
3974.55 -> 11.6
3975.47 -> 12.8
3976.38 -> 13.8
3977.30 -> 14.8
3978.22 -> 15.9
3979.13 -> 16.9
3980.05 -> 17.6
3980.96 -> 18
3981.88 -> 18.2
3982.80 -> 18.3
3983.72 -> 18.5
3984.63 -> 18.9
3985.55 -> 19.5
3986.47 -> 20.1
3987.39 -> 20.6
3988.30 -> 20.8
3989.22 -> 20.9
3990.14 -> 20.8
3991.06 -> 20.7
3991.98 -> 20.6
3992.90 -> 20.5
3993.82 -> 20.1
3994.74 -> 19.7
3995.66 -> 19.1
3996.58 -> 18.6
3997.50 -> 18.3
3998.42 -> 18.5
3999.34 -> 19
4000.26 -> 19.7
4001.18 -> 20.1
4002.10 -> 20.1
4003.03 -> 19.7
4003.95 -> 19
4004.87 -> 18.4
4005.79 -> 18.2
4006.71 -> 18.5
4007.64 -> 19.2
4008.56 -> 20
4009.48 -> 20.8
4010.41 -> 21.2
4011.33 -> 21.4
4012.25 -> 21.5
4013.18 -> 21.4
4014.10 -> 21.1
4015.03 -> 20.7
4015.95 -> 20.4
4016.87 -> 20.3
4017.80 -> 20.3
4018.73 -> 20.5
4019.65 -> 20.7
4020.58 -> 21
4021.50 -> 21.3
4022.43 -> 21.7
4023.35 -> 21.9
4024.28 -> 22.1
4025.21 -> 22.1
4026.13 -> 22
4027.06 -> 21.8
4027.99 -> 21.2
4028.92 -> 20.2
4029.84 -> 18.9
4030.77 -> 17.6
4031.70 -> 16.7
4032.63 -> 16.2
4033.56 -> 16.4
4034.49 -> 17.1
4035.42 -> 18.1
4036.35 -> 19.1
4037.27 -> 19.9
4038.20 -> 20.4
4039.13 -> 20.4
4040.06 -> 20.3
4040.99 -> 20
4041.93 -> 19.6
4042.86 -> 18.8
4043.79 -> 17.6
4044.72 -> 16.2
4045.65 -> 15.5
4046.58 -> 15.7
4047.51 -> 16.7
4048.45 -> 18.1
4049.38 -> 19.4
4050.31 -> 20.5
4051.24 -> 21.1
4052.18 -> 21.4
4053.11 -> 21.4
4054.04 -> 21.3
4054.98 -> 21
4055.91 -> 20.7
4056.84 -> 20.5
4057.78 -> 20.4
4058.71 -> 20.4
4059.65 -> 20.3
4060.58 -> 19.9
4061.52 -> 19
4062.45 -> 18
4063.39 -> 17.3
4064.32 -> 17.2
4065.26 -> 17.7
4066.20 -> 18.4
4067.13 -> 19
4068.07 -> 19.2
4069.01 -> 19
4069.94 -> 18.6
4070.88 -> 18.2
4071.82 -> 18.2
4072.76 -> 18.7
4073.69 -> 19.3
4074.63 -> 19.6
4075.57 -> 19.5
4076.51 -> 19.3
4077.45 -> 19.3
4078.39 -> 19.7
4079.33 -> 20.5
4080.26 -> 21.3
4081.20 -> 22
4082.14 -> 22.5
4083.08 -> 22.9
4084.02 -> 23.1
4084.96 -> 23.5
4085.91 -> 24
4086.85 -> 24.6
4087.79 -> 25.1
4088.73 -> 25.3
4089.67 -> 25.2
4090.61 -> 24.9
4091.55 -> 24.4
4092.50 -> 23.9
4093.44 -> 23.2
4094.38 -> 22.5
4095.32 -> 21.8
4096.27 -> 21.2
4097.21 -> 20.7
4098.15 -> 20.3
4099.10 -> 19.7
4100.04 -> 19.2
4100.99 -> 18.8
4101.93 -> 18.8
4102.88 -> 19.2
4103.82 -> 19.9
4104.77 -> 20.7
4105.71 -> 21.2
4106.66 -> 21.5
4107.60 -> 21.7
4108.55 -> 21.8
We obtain 1.85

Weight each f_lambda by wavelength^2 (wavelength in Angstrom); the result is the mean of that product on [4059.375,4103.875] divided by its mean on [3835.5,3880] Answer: 2.08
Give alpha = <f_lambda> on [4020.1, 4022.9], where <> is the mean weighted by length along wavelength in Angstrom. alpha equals 21.4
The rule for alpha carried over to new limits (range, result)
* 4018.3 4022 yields 20.9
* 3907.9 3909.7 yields 15.4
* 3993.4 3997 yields 19.4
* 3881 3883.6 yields 11.3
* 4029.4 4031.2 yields 18.2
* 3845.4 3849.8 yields 13.4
